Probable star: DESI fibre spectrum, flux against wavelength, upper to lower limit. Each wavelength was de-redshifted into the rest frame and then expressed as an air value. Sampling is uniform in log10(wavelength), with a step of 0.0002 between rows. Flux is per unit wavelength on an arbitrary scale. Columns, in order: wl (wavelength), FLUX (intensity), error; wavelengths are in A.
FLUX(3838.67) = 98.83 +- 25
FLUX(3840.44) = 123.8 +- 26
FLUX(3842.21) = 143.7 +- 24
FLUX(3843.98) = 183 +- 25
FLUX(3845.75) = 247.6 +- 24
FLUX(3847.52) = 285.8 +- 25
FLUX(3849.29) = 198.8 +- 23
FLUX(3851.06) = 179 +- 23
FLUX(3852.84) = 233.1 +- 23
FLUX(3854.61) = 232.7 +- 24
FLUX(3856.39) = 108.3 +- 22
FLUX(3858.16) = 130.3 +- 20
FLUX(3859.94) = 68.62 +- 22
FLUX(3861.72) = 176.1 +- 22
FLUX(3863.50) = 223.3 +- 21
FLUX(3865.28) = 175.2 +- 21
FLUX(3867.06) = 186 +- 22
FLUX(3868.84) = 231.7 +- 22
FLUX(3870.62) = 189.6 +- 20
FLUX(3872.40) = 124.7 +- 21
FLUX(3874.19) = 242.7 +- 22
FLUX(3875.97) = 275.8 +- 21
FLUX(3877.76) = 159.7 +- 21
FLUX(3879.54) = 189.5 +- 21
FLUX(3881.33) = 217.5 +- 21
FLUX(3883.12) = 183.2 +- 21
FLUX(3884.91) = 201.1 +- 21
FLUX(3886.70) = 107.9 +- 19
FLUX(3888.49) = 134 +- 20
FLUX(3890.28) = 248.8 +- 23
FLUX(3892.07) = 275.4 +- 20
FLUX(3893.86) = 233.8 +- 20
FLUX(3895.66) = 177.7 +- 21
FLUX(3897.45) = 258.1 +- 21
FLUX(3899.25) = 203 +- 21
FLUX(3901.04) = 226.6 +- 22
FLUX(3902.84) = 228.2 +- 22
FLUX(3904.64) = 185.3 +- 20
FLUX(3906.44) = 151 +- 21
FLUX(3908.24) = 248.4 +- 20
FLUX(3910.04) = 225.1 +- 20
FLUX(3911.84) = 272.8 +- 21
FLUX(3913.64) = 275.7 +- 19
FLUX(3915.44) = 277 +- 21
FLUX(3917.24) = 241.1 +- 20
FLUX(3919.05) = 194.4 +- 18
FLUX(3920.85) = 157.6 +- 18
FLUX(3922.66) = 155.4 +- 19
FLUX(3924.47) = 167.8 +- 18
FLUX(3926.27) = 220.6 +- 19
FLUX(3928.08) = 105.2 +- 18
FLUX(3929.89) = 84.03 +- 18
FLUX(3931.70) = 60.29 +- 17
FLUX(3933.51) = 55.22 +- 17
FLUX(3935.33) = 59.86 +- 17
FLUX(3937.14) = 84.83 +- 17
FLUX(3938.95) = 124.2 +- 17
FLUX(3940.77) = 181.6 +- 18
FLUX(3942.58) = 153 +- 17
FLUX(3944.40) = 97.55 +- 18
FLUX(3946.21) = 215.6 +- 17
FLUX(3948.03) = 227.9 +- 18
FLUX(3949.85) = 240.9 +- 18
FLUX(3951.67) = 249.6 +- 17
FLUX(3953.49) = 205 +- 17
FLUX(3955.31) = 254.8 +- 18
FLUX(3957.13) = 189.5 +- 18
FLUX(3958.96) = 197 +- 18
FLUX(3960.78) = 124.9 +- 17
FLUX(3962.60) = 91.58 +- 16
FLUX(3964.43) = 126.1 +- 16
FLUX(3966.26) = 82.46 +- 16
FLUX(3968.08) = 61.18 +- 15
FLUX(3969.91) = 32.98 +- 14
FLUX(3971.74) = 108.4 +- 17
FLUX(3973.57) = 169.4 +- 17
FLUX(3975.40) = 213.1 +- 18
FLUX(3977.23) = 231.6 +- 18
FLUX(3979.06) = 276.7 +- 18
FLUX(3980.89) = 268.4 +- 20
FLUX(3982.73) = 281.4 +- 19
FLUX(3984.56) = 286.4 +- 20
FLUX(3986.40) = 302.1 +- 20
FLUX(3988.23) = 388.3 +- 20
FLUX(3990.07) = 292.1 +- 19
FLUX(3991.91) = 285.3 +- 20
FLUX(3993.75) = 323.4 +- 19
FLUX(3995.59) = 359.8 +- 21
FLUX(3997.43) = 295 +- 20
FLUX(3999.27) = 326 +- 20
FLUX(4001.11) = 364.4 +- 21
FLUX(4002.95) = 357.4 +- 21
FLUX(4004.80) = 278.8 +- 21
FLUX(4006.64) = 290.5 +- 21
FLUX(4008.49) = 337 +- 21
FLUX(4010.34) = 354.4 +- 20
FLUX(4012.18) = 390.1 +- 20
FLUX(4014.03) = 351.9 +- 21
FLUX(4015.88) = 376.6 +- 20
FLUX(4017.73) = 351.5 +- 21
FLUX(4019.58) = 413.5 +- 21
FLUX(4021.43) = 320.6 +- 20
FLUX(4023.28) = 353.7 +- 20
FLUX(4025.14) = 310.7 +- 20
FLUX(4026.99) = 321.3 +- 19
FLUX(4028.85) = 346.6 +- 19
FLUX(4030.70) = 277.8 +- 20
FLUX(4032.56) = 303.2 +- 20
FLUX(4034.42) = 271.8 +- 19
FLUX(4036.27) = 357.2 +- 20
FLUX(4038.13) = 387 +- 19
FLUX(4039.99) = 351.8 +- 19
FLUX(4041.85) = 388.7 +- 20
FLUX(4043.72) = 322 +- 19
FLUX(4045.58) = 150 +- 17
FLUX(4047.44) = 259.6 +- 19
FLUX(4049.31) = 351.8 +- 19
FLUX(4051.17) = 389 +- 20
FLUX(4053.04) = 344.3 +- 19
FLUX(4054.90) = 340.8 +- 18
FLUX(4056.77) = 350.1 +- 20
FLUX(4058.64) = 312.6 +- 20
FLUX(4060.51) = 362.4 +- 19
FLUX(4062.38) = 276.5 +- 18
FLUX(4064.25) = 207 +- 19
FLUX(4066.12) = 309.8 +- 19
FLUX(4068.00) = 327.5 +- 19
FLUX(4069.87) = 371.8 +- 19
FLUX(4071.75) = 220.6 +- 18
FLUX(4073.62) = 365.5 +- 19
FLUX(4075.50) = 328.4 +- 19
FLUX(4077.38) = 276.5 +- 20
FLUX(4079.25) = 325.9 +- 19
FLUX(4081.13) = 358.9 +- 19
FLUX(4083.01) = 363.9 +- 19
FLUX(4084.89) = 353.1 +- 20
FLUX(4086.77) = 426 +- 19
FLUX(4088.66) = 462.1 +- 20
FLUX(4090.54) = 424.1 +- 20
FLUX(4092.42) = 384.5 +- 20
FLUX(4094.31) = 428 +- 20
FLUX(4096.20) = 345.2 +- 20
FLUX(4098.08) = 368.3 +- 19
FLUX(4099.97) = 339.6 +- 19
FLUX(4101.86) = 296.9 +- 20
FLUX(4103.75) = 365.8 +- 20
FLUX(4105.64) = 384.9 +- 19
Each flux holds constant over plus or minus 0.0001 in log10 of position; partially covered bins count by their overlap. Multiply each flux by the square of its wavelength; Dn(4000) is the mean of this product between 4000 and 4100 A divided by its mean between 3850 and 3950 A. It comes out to 2.00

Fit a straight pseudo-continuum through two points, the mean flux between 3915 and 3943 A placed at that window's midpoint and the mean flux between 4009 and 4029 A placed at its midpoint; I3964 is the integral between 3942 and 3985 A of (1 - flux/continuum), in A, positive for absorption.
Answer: 7.6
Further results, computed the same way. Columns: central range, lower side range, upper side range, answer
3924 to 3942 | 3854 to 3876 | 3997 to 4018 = 10.0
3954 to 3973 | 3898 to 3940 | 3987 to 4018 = 9.4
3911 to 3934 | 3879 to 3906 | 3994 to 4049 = 5.4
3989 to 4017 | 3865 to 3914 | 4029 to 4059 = -3.8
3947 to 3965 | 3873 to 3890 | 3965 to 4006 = 3.3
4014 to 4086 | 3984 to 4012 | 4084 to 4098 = 7.8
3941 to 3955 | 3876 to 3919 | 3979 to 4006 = 3.5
